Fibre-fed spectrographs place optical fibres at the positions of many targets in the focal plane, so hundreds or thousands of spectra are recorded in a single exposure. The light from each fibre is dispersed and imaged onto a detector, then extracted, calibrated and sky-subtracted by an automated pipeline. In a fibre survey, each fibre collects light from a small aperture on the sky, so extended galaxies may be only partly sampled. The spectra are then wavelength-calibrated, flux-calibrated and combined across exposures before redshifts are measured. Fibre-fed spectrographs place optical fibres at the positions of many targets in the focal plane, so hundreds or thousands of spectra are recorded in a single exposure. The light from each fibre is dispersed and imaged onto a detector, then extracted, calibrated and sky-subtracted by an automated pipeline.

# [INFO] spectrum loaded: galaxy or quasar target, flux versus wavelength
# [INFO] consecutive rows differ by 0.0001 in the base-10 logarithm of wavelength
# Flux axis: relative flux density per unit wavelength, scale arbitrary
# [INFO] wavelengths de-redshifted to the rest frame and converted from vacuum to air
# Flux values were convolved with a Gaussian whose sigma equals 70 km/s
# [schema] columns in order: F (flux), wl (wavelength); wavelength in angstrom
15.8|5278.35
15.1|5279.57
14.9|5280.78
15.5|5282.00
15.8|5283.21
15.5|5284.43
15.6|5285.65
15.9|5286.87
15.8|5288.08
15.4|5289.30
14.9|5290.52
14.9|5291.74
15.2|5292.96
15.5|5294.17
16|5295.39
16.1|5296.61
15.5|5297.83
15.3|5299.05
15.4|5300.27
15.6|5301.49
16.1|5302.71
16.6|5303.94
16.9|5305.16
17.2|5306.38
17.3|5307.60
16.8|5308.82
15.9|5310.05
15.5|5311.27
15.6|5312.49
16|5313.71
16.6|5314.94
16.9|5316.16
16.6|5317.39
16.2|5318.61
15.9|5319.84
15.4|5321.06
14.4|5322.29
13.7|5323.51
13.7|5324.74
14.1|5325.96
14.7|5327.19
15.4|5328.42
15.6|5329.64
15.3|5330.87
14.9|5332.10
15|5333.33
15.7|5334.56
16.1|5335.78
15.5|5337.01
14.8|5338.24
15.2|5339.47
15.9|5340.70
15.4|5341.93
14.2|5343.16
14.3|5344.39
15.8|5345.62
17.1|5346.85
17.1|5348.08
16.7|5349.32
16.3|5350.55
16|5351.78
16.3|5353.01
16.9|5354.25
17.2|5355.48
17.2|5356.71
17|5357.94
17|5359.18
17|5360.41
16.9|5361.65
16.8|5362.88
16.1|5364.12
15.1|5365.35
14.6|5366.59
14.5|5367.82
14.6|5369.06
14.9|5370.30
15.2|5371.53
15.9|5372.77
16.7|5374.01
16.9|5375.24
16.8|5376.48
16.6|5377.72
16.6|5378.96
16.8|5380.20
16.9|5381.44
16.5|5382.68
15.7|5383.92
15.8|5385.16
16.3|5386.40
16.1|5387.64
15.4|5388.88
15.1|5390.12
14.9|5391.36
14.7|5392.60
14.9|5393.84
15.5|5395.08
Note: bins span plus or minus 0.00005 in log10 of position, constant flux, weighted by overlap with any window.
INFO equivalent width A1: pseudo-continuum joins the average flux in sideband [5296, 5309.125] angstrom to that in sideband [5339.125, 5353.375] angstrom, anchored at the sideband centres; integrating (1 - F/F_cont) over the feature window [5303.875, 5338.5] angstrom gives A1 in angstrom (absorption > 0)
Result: 0.9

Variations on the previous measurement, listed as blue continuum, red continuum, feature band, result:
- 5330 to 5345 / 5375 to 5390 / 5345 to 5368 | -1.1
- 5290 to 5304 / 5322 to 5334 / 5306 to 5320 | -1.2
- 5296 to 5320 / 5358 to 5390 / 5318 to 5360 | 1.3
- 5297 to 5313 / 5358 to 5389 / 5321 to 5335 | 1.2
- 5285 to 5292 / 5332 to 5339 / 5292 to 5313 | -0.8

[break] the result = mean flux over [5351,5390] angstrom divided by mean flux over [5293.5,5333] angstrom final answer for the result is 1.03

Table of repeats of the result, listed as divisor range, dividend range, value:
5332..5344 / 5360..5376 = 1.03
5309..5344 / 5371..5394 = 1.04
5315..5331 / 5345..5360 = 1.09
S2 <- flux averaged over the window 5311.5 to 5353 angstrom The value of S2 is 15.5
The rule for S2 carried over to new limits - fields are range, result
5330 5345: 15.2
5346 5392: 16.2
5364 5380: 15.7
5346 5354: 16.6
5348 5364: 16.8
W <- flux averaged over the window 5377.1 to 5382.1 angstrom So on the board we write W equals 16.7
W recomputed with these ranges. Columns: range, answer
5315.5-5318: 16.7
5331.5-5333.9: 14.9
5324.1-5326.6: 13.9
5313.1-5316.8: 16.5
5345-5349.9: 16.7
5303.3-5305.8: 16.7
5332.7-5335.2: 15.4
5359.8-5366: 16.4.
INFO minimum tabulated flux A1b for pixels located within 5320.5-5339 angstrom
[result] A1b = 13.7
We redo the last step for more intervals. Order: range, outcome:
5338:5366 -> 14.2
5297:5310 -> 15.3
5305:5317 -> 15.5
